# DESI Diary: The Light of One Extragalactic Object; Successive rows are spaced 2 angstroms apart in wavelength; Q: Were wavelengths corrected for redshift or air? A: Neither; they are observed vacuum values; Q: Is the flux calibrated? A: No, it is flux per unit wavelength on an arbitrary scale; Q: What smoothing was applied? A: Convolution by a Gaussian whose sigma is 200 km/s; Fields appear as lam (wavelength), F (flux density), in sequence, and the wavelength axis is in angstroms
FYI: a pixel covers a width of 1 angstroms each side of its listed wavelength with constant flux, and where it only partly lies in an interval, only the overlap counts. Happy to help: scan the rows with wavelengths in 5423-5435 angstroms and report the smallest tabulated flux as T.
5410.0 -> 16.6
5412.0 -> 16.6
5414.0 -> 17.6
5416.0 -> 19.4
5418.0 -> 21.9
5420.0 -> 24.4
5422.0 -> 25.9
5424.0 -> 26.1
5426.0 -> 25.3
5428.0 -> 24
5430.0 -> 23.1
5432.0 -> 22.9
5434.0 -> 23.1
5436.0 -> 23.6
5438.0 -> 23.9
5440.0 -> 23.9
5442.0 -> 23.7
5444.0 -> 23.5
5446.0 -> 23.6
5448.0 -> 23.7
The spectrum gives 22.9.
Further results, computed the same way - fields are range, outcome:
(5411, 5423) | 16.6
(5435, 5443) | 23.6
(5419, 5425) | 24.4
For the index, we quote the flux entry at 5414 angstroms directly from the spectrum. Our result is 17.6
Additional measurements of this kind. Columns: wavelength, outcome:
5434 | 23.1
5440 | 23.9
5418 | 21.9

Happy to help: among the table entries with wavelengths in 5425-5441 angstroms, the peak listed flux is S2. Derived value 25.3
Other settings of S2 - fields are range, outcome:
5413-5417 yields 19.4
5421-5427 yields 26.1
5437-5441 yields 23.9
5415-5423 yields 25.9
